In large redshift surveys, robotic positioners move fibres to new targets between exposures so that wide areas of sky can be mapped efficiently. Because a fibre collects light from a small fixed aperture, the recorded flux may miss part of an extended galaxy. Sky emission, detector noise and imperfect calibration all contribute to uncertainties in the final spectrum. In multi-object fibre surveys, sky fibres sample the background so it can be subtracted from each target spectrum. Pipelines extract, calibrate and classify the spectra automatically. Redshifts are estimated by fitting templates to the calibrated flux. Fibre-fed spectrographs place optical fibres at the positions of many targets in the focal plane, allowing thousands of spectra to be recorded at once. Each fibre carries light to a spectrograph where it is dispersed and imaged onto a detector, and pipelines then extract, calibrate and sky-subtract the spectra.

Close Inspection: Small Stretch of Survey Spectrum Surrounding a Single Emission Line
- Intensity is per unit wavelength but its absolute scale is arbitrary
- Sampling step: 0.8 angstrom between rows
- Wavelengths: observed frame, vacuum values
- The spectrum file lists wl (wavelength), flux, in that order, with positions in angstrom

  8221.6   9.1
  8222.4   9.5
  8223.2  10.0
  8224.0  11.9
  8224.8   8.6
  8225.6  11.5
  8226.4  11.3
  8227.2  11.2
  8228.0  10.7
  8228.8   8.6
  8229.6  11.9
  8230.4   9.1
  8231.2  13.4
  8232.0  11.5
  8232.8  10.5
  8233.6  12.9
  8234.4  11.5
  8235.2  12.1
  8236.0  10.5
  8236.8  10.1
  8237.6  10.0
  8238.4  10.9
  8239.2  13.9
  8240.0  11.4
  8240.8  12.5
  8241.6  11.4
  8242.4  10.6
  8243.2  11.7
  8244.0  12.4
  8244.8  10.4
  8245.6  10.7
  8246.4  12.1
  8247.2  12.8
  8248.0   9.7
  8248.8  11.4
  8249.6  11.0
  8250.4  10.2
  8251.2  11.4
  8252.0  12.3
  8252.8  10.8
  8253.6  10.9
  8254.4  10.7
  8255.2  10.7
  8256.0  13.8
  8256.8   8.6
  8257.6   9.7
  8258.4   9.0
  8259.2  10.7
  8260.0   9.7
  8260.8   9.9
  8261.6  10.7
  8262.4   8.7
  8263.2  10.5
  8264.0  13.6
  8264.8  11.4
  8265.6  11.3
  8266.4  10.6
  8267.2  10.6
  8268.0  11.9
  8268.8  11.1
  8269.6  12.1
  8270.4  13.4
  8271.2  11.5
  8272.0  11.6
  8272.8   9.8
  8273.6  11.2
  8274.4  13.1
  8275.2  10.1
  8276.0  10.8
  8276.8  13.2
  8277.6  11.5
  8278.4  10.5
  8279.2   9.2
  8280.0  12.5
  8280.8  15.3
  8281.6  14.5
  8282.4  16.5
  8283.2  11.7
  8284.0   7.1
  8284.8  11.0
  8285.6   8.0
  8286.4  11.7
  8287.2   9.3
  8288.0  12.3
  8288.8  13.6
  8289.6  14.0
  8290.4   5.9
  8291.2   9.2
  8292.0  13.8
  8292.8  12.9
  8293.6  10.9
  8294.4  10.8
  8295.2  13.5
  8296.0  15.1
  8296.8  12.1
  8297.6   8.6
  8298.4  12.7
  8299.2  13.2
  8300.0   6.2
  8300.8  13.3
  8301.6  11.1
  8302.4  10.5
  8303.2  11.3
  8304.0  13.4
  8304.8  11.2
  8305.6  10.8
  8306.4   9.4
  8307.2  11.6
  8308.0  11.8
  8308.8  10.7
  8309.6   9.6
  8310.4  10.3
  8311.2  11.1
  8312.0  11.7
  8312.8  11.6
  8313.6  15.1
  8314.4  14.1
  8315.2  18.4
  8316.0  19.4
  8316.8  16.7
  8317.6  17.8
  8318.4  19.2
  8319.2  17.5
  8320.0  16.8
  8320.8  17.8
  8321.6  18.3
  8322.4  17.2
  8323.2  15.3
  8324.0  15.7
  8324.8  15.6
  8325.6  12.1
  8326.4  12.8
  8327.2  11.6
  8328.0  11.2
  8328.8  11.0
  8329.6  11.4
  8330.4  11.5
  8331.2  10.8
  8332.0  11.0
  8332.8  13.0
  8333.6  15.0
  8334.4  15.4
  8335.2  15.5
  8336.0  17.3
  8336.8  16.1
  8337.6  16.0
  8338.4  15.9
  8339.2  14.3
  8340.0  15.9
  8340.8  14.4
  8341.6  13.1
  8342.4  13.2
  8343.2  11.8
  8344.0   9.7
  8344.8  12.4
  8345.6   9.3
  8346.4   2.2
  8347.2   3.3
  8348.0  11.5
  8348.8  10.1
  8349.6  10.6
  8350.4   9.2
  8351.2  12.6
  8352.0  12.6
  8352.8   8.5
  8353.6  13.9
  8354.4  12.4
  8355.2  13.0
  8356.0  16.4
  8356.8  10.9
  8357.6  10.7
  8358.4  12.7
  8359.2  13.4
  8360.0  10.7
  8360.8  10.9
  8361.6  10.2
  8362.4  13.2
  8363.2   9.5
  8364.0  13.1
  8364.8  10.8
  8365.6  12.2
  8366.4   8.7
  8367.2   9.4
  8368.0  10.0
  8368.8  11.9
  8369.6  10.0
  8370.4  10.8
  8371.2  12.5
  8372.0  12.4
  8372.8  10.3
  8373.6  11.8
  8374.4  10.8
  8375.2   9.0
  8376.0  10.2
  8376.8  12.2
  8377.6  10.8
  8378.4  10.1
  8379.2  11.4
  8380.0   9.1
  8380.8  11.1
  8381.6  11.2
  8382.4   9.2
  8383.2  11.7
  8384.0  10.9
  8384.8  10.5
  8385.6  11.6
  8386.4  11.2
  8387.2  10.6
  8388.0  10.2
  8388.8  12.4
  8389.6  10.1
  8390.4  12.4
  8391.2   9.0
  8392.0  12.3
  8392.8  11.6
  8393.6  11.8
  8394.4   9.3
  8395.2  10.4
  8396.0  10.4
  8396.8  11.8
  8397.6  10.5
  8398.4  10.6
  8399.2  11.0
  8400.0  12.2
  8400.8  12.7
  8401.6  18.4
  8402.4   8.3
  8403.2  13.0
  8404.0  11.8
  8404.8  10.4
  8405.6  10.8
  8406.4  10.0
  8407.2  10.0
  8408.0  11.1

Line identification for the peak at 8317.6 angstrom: [S II]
